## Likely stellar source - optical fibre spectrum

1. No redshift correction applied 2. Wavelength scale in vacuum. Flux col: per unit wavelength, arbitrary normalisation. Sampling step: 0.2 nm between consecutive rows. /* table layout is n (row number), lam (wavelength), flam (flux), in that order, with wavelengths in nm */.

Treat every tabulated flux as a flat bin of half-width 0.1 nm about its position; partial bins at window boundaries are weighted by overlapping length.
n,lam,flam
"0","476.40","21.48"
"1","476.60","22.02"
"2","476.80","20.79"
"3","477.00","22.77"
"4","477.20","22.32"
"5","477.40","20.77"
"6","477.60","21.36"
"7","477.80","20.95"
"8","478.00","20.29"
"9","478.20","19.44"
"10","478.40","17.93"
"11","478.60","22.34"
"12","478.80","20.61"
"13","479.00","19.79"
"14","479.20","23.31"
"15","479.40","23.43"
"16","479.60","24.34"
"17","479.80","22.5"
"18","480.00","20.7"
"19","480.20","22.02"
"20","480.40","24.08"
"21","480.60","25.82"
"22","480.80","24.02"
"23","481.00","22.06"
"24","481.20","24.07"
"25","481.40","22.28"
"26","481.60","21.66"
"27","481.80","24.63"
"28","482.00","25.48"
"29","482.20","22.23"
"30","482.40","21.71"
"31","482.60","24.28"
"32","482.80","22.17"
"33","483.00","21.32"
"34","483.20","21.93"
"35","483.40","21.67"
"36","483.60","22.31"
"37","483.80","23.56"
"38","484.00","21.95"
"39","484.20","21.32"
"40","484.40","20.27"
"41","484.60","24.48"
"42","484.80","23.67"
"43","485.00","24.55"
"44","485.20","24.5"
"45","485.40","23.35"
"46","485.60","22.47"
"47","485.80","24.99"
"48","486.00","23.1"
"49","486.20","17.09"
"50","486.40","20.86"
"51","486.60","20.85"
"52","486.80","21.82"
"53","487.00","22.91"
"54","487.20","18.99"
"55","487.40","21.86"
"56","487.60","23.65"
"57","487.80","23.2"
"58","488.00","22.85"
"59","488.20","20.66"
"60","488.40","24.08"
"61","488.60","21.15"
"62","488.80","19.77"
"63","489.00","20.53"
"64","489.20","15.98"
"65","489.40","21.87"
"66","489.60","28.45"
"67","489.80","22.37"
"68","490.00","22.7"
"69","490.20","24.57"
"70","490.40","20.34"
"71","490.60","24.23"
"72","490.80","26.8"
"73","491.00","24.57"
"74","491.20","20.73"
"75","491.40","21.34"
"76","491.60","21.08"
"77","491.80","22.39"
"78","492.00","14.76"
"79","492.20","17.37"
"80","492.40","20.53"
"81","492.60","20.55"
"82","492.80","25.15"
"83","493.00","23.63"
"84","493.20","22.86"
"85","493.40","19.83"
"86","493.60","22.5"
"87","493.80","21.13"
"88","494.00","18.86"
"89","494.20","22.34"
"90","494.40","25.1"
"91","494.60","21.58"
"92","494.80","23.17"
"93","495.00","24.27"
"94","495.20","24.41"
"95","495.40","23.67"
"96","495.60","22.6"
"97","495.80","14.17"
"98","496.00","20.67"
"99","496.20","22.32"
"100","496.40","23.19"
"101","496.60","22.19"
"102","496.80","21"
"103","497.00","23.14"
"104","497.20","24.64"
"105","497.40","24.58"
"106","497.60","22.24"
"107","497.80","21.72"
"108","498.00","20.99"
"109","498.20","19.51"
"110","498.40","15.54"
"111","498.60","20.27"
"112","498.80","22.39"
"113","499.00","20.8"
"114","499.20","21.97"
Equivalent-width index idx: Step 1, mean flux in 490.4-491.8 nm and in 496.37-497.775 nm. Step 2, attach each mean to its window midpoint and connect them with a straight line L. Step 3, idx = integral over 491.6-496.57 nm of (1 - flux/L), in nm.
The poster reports 0.29 nm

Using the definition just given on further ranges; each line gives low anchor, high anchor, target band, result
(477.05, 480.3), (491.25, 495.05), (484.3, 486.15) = -0.16 nm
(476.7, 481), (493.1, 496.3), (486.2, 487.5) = 0.06 nm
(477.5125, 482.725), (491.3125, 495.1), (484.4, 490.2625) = -0.10 nm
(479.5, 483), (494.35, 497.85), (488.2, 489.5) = 0.13 nm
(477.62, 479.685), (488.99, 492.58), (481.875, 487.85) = -0.26 nm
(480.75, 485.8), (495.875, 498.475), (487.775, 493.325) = 0.08 nm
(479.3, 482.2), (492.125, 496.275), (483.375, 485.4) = 0.00 nm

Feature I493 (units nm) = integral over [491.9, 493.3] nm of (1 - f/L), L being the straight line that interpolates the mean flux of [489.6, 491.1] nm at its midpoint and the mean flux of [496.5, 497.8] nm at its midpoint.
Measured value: 0.17 nm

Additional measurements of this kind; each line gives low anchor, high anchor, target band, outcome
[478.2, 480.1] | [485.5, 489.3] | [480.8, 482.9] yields -0.16 nm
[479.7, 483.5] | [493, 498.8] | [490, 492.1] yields 0.00 nm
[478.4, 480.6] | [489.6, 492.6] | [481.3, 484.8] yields -0.07 nm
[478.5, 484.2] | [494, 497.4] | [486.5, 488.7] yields 0.05 nm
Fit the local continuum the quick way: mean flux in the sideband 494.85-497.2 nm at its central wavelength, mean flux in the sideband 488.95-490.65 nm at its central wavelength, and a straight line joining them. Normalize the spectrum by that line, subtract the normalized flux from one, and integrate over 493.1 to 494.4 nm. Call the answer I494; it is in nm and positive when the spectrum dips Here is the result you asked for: 0.04 nm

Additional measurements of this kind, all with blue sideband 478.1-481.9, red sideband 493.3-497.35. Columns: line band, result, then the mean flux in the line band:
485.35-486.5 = 0.02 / 21.9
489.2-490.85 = -0.09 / 23.3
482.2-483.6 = 0.01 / 22.2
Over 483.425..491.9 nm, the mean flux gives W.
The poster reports 22.3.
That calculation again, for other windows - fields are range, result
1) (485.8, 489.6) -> 21.5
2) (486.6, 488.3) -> 21.9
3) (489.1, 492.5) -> 21.8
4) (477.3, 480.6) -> 21.6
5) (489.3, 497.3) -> 22.2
